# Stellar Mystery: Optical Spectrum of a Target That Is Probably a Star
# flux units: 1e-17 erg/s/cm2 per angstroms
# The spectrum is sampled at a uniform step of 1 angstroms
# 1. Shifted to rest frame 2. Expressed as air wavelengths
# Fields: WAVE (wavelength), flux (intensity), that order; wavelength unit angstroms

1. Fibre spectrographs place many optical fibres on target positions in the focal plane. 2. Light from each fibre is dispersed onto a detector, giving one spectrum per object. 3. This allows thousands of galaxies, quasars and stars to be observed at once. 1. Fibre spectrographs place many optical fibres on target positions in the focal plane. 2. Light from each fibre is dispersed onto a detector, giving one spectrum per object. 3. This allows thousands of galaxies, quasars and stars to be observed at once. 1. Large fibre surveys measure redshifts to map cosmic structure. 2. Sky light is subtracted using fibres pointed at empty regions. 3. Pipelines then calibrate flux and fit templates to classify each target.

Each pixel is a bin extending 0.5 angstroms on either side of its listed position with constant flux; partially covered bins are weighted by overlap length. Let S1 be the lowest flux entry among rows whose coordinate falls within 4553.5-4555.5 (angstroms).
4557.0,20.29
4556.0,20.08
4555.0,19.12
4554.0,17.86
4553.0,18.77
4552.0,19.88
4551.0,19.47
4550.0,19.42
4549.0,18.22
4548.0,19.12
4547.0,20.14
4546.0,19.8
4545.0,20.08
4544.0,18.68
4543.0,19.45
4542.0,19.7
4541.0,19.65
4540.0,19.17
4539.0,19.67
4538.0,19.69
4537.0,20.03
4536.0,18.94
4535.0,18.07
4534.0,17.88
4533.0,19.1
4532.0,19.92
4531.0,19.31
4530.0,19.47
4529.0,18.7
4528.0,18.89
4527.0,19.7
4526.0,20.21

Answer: 17.86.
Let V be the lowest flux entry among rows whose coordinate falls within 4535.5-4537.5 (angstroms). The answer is 18.94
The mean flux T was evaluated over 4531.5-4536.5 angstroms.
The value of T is 18.8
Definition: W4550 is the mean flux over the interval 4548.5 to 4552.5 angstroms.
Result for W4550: 19.2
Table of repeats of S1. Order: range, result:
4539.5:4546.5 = 18.68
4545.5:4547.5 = 19.8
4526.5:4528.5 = 18.89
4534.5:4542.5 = 18.07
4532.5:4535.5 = 17.88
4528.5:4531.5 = 18.7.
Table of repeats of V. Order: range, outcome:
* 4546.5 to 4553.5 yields 18.22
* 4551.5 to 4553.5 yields 18.77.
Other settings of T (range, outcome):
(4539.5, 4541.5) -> 19.4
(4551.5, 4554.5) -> 18.8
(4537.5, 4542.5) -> 19.6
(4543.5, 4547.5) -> 19.7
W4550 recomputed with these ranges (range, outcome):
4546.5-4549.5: 19.2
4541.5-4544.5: 19.3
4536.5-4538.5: 19.9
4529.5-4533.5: 19.5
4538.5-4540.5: 19.4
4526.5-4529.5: 19.1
